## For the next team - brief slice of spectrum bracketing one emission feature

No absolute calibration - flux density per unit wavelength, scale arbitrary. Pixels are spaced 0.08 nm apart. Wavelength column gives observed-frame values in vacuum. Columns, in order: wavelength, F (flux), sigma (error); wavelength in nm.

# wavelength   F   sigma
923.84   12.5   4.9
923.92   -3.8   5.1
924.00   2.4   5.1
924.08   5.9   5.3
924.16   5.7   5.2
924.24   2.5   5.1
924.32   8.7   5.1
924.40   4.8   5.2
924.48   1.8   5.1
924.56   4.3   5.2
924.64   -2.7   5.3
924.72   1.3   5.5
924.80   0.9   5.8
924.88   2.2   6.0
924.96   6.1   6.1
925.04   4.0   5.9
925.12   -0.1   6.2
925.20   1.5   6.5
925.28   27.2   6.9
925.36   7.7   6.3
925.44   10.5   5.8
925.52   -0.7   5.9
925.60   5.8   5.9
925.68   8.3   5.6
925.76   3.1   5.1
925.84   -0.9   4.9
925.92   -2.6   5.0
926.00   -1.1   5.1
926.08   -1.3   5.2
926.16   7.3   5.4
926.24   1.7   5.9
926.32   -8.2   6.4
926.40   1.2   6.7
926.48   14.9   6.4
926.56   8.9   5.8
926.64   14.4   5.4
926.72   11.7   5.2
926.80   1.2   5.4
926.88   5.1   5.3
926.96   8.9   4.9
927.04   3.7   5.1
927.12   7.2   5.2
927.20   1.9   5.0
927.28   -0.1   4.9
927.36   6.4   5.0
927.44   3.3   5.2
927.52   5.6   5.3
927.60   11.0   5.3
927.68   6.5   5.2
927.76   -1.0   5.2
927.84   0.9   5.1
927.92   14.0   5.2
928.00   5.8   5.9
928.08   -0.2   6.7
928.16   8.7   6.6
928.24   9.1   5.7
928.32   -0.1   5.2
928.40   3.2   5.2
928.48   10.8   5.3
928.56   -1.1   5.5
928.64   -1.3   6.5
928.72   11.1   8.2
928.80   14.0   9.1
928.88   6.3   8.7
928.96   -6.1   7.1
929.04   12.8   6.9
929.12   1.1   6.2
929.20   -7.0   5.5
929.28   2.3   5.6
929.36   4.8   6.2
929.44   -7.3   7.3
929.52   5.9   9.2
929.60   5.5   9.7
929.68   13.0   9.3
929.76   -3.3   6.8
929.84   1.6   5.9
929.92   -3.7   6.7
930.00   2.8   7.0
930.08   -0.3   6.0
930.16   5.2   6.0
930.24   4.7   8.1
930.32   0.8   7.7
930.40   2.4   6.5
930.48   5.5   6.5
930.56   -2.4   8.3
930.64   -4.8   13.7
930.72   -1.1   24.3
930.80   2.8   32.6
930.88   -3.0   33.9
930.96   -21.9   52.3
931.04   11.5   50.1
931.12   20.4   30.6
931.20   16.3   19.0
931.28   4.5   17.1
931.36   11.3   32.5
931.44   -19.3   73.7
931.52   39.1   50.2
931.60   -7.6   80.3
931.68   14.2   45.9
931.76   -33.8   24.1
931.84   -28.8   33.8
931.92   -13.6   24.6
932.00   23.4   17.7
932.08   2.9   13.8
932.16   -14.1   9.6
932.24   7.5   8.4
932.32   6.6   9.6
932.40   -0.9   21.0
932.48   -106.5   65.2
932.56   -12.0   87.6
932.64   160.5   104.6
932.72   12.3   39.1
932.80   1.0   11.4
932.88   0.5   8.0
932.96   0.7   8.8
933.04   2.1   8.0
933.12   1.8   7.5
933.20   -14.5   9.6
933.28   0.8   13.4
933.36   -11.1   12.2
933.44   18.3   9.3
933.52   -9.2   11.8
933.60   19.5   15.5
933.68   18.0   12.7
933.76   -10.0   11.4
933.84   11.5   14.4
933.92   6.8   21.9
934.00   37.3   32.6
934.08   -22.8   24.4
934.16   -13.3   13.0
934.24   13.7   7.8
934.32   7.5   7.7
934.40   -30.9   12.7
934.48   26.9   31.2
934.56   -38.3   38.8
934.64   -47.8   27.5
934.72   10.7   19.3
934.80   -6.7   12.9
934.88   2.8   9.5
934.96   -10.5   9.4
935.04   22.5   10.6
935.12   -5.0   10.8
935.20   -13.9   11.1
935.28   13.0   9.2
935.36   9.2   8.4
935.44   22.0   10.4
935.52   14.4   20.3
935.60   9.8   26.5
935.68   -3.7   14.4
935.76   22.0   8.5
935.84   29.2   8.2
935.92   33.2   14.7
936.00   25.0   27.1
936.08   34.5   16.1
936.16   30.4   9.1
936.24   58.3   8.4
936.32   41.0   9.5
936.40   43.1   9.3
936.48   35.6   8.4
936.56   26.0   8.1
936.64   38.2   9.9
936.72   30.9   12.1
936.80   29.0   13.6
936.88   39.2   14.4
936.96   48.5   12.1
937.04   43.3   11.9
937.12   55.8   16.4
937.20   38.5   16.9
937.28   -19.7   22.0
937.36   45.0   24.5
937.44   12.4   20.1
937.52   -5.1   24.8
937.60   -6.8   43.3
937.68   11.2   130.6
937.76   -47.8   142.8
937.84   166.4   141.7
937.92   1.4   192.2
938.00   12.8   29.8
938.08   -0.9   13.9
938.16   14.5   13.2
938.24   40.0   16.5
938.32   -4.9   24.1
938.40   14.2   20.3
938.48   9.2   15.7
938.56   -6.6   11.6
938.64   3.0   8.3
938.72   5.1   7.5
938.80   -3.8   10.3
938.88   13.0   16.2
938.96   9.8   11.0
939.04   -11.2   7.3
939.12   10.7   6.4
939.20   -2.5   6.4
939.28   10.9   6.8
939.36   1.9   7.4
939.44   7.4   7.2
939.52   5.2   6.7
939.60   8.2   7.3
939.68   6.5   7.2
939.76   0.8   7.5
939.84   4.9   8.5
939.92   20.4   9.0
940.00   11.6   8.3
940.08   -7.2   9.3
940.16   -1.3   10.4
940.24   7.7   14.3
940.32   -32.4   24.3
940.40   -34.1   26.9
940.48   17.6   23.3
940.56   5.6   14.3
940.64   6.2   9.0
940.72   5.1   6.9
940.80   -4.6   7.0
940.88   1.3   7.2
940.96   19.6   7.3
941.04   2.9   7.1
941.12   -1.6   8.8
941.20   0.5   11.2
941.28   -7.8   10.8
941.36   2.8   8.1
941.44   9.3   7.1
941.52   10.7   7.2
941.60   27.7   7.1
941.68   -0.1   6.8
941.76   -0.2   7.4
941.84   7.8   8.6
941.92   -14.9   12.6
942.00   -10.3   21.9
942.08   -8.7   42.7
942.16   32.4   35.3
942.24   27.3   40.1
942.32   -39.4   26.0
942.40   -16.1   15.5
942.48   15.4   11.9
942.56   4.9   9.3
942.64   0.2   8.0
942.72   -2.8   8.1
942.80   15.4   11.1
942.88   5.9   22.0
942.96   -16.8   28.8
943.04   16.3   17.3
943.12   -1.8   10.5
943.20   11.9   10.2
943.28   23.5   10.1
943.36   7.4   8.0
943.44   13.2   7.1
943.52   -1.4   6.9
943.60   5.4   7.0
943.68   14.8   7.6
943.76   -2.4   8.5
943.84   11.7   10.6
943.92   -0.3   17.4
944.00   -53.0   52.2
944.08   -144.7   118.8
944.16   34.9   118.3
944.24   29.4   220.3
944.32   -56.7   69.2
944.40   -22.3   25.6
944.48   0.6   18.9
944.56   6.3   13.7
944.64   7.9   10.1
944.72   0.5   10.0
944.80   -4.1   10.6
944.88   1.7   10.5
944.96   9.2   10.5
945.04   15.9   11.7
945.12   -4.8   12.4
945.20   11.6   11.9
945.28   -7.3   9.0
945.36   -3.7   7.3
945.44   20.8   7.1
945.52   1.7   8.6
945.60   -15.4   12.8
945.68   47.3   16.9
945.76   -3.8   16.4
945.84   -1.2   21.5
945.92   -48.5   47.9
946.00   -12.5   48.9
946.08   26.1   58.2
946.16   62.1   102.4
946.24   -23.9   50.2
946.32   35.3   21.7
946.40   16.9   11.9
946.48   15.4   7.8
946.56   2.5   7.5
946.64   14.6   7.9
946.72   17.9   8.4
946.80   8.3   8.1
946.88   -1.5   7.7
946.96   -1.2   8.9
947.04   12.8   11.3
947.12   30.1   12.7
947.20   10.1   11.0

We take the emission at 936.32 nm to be [O II]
